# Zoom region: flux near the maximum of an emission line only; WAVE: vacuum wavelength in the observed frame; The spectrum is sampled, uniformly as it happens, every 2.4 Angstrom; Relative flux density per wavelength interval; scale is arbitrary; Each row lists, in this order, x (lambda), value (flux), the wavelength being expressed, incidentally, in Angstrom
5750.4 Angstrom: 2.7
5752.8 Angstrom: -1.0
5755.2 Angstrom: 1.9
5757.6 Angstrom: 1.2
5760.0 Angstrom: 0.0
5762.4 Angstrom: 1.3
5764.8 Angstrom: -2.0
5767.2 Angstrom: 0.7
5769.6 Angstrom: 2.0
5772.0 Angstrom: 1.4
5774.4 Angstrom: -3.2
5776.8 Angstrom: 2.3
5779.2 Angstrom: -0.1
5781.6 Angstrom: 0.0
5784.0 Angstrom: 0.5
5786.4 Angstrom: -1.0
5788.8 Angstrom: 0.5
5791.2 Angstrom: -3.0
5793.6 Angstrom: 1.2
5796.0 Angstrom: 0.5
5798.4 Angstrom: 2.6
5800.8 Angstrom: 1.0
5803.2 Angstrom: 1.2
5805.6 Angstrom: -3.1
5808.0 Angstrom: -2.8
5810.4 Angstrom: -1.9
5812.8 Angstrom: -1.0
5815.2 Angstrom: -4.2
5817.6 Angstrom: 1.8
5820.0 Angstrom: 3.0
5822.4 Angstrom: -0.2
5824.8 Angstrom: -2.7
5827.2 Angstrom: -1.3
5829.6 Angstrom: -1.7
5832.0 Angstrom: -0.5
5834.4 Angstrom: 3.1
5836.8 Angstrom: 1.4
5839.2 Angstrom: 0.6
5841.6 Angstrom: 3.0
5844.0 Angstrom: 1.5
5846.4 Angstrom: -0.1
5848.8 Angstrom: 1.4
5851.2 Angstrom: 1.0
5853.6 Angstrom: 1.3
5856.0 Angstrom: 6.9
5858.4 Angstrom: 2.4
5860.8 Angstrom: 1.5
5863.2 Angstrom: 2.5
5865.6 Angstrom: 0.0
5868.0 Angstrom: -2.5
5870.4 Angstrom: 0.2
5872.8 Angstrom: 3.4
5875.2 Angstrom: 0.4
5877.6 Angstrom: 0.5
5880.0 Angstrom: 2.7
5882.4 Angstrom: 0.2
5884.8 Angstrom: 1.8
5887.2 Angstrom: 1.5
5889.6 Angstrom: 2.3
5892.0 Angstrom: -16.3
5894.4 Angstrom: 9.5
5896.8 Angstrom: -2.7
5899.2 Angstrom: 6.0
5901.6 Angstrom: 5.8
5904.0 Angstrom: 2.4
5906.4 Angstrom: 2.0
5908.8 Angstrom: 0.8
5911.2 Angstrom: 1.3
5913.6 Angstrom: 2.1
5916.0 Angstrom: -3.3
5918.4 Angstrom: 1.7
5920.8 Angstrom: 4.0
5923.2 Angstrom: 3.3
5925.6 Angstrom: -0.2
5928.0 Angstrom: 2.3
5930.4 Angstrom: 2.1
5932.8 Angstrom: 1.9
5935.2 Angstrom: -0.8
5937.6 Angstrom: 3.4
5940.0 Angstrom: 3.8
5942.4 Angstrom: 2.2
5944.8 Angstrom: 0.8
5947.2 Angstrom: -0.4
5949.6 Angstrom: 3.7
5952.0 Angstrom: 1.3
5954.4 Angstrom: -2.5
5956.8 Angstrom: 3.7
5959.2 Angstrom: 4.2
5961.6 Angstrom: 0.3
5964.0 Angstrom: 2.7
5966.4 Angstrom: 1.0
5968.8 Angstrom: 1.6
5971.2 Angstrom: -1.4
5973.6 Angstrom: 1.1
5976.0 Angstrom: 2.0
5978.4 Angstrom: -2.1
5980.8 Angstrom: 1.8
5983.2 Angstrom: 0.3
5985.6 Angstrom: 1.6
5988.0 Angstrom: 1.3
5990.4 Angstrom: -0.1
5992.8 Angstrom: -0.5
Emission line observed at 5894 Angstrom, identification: [O III]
